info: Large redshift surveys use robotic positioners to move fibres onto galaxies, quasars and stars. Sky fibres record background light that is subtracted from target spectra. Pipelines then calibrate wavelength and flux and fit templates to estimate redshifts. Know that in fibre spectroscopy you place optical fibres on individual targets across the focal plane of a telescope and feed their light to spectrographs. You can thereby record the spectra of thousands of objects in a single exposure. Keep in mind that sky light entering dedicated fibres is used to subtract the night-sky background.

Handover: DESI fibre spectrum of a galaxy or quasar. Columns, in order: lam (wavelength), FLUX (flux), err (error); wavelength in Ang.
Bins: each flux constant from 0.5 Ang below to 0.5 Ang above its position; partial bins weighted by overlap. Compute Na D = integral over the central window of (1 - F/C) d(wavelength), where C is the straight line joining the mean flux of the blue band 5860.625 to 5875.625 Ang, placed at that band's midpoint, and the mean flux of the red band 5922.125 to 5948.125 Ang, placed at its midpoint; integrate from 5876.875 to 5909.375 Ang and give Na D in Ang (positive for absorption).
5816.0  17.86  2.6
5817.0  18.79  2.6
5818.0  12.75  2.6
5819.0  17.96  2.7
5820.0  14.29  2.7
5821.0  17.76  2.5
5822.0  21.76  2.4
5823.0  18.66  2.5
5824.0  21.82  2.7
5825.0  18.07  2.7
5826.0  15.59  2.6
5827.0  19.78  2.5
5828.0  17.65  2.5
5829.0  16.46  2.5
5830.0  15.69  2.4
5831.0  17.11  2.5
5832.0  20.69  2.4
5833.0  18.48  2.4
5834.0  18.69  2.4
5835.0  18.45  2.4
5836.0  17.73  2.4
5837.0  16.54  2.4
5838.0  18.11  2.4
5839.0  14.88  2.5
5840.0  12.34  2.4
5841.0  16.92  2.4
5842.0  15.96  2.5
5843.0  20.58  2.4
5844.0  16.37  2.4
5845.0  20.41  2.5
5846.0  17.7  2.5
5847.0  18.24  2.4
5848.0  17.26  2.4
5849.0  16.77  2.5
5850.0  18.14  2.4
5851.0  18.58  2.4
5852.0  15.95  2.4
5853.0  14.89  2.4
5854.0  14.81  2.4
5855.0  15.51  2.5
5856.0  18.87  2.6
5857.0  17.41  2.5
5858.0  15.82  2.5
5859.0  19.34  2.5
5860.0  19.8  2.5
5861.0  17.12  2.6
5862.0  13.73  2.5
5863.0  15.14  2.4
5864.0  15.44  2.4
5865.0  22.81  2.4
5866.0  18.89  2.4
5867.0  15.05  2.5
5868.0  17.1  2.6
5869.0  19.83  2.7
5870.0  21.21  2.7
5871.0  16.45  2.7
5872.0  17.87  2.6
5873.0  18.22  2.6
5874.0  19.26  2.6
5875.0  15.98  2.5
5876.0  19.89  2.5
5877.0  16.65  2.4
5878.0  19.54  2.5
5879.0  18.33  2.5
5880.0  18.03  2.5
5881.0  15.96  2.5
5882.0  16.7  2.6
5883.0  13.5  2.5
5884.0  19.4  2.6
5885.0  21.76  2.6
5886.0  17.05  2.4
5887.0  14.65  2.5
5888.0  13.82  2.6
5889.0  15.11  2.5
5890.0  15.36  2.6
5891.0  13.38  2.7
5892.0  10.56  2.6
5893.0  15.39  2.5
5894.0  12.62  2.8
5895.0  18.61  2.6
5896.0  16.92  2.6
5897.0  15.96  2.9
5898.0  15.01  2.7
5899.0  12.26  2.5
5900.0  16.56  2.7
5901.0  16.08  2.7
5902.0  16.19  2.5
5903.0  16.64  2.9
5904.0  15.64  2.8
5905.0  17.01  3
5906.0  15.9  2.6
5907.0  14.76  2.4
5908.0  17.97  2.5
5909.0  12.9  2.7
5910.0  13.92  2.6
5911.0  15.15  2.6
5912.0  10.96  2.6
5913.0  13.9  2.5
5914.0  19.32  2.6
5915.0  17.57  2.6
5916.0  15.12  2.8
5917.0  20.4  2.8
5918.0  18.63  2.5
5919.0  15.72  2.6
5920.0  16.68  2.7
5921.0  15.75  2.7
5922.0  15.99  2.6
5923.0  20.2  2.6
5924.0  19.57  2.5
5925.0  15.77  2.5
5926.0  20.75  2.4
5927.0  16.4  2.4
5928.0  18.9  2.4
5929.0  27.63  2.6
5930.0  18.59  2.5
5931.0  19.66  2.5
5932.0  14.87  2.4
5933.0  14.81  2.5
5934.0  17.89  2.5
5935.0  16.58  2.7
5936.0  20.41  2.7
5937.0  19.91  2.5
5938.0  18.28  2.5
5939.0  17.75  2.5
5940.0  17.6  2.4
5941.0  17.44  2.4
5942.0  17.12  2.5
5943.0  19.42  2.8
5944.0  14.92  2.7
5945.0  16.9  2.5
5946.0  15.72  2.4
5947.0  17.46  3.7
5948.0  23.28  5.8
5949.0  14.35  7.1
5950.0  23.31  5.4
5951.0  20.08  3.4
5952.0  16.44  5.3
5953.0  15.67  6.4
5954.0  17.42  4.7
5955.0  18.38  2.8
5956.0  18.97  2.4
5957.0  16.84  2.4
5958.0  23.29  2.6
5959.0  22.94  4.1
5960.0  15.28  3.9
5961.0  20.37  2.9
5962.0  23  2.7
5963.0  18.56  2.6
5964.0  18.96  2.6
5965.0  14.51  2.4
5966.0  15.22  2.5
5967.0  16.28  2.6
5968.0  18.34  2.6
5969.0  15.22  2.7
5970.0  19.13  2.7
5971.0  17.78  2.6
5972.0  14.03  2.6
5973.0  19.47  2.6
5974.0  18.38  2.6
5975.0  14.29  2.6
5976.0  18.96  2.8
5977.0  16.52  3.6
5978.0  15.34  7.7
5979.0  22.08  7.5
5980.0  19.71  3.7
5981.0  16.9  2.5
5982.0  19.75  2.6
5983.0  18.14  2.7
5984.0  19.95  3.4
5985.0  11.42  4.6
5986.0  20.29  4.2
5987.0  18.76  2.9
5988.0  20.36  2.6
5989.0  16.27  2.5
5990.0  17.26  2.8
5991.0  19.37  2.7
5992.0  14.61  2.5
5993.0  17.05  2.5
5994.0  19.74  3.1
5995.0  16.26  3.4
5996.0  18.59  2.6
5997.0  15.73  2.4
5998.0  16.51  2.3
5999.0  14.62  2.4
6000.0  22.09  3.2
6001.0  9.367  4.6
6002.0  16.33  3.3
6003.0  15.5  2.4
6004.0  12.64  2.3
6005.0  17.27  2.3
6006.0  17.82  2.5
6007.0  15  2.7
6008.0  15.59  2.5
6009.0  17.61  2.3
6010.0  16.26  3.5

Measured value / 3.49 Ang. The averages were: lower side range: 17.6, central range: 15.9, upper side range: 18.3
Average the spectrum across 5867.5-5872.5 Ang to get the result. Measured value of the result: 18.5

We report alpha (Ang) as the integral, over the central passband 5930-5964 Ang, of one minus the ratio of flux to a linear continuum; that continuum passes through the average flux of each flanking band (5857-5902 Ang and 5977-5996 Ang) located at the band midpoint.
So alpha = -1.6 Ang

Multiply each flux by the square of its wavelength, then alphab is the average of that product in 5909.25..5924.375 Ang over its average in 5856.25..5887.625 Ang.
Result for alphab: 0.9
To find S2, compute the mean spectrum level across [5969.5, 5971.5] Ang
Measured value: 18.5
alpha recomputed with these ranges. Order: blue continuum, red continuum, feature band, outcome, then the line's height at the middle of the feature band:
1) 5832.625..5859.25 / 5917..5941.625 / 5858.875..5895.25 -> 1.2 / 17.6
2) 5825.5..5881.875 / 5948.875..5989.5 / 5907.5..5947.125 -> 1.2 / 17.9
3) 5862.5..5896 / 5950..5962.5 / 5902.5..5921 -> 2.0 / 17.9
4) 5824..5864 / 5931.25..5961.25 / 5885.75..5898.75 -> 2.1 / 17.7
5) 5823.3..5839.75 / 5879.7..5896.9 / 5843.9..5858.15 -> -0.1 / 17.1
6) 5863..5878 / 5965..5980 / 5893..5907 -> 1.7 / 17.9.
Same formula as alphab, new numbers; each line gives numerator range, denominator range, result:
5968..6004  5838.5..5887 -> 1.03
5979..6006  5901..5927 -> 1.07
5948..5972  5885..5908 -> 1.21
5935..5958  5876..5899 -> 1.15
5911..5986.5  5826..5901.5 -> 1.08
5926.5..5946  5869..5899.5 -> 1.11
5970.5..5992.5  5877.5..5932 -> 1.10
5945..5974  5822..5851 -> 1.07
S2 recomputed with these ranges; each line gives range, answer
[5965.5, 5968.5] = 16.6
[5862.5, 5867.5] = 17.5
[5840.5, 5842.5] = 16.4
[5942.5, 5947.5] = 16.9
